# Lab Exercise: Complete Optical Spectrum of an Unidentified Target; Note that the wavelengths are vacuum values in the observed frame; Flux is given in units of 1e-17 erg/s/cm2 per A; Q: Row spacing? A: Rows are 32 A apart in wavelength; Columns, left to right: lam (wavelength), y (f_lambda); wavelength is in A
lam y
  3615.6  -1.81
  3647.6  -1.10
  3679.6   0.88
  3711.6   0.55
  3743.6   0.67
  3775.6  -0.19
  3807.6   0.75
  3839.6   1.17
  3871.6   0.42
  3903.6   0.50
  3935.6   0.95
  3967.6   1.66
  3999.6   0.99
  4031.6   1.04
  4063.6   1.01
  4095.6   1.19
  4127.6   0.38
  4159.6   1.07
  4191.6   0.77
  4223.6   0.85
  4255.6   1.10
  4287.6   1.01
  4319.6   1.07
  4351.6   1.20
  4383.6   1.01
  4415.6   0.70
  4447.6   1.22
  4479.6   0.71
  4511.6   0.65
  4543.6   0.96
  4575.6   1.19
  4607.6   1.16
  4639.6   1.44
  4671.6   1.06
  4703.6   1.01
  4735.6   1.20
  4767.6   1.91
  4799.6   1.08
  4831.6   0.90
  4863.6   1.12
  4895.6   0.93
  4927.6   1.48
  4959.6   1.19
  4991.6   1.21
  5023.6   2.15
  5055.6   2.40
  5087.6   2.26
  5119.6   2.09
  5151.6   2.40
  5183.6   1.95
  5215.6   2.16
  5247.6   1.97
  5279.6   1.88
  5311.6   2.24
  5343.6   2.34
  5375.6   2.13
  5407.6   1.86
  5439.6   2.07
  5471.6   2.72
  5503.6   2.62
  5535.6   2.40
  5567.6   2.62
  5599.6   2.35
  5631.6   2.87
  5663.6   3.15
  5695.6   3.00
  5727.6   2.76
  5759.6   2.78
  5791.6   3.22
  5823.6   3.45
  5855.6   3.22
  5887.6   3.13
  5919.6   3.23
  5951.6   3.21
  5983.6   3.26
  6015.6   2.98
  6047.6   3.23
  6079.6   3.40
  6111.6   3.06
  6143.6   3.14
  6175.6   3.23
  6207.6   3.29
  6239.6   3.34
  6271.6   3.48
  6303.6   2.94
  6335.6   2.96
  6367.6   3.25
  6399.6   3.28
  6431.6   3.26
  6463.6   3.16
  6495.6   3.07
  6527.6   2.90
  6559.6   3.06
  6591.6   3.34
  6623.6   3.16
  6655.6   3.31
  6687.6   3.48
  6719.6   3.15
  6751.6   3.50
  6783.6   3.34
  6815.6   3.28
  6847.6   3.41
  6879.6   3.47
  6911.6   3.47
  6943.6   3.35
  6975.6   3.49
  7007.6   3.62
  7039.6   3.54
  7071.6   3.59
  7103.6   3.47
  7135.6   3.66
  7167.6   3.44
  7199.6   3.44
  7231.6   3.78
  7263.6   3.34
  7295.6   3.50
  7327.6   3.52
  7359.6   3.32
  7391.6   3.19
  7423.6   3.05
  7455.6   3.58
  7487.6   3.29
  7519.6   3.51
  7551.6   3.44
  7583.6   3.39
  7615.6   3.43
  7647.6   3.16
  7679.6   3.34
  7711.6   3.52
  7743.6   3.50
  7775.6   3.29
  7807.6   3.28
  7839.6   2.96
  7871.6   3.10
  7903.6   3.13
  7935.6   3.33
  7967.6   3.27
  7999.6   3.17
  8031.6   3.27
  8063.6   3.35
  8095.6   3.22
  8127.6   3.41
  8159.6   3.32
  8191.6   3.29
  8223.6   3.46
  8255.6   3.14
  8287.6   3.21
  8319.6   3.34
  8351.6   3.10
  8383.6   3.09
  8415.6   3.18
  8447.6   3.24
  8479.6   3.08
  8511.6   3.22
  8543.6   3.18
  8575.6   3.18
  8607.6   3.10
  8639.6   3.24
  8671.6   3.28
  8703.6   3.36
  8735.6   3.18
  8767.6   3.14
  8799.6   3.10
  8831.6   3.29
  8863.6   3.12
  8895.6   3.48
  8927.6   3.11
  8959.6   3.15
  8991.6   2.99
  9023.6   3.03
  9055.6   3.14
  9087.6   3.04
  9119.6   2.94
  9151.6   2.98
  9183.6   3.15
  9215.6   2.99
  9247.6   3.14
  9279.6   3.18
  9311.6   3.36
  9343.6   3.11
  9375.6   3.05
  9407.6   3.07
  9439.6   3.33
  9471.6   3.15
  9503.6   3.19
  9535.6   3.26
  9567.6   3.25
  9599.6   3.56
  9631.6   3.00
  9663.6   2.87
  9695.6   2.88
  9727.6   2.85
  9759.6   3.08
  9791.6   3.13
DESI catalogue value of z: 0.260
